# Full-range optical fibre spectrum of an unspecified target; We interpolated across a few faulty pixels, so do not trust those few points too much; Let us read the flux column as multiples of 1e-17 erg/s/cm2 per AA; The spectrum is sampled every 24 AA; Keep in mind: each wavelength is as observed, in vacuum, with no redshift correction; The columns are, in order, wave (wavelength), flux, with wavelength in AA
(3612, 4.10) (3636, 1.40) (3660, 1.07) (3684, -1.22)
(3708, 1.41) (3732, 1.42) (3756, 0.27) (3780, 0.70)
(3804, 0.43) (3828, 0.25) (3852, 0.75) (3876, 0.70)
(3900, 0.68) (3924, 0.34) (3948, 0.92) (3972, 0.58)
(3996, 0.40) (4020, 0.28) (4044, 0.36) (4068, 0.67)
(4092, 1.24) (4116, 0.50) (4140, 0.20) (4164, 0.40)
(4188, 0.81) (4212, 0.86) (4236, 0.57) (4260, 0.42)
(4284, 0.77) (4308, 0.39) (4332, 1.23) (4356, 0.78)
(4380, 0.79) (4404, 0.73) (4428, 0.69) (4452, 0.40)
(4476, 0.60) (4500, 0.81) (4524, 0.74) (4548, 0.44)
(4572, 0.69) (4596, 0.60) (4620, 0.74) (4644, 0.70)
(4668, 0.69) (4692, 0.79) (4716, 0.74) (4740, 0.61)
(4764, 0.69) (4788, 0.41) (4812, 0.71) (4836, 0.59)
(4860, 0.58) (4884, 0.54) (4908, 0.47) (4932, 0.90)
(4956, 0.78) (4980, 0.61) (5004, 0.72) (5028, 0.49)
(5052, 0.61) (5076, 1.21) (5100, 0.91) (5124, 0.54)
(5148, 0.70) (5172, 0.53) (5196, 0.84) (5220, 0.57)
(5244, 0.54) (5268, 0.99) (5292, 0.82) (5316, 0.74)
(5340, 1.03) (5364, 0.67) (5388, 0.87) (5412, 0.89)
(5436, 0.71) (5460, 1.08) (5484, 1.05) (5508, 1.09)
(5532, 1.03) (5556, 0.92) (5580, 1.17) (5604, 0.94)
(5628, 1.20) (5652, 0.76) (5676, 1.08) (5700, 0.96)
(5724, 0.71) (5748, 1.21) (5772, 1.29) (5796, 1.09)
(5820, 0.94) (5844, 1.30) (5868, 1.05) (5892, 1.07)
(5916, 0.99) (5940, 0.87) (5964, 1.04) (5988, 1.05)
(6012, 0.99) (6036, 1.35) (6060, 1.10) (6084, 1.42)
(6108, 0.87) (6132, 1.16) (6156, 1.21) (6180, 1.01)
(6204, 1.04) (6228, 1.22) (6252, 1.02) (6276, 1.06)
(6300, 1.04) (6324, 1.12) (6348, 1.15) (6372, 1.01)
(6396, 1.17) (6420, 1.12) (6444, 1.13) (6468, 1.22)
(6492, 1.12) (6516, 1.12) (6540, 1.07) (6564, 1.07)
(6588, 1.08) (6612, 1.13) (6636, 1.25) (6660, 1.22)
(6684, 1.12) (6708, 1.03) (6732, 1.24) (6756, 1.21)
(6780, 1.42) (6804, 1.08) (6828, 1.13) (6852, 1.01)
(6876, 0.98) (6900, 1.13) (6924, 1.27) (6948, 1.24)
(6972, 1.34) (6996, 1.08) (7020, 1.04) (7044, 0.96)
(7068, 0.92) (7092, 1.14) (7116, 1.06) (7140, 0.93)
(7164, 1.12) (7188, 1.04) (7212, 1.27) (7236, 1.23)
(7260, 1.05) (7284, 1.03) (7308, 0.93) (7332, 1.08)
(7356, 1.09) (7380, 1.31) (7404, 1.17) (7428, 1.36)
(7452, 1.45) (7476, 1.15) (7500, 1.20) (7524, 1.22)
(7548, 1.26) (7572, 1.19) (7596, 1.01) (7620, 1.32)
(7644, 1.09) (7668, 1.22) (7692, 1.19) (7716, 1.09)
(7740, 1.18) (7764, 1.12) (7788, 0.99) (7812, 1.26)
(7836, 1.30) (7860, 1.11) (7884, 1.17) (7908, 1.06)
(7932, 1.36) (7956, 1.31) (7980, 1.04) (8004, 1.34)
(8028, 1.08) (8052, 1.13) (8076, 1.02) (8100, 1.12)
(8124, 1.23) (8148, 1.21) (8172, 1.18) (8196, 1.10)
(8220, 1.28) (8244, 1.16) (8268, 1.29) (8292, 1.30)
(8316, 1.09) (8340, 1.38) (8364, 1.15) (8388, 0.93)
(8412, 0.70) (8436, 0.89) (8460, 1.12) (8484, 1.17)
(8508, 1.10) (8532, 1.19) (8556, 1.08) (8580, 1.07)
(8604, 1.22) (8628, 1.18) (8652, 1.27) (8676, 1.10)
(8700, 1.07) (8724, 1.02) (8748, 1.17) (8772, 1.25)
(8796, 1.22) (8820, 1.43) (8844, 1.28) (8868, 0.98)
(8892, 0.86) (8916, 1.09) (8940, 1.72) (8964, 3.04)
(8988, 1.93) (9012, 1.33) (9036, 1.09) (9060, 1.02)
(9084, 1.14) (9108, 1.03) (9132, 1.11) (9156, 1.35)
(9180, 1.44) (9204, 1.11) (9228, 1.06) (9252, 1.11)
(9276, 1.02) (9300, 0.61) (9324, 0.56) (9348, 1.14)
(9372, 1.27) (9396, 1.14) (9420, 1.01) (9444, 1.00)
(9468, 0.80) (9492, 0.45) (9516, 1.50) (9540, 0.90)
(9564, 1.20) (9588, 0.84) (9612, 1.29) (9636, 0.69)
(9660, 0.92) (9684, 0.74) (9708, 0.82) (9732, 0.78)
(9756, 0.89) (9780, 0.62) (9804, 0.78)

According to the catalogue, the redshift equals 0.36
